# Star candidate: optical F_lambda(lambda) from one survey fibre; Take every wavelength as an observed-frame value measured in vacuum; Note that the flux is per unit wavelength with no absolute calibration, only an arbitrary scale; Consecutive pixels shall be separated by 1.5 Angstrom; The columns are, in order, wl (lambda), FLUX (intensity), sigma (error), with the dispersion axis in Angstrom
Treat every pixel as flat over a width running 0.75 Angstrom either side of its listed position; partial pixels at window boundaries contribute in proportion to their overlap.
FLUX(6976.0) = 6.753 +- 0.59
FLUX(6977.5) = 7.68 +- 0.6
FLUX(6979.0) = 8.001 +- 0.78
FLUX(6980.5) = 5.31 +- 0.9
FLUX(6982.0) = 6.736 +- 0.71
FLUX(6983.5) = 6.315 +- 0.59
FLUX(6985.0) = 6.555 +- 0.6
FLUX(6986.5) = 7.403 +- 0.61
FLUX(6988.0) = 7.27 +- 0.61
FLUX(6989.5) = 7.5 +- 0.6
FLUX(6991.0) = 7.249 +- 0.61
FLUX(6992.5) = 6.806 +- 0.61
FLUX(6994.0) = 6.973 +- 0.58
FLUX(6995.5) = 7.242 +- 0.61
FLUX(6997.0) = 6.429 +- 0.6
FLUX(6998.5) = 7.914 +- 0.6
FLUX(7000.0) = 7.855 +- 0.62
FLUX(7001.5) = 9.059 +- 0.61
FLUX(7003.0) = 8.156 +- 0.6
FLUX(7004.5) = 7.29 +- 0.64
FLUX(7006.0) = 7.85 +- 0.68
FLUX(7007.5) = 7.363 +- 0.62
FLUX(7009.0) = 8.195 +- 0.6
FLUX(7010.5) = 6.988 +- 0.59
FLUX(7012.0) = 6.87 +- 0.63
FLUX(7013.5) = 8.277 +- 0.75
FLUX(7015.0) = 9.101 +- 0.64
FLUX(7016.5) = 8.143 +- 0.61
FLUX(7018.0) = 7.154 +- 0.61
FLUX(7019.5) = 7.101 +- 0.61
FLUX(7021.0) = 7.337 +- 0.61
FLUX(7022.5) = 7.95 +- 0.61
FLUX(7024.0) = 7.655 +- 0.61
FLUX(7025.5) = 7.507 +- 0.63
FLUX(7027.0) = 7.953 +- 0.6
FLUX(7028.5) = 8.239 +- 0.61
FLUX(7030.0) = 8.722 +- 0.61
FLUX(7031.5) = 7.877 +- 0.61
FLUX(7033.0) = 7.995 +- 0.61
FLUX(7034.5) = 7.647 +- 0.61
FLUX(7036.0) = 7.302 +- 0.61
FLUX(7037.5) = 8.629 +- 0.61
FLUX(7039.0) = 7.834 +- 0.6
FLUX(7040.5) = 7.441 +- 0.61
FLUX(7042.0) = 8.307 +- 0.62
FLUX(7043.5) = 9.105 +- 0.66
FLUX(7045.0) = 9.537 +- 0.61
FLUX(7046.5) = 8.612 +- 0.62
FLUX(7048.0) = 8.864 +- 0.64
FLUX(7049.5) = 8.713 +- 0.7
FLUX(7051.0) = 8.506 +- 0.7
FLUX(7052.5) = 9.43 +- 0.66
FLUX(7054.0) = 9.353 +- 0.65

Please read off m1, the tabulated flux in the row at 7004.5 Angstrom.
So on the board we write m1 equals 7.29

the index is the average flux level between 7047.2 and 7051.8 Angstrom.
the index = 8.7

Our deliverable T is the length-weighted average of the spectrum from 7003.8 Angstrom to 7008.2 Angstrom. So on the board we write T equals 7.5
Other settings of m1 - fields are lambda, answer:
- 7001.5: 9.059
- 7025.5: 7.507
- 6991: 7.249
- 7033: 7.995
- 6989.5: 7.5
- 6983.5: 6.315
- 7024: 7.655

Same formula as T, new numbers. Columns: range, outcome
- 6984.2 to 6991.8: 7.19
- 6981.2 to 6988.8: 6.85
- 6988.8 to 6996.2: 7.15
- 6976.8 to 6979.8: 7.8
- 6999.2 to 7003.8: 8.34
